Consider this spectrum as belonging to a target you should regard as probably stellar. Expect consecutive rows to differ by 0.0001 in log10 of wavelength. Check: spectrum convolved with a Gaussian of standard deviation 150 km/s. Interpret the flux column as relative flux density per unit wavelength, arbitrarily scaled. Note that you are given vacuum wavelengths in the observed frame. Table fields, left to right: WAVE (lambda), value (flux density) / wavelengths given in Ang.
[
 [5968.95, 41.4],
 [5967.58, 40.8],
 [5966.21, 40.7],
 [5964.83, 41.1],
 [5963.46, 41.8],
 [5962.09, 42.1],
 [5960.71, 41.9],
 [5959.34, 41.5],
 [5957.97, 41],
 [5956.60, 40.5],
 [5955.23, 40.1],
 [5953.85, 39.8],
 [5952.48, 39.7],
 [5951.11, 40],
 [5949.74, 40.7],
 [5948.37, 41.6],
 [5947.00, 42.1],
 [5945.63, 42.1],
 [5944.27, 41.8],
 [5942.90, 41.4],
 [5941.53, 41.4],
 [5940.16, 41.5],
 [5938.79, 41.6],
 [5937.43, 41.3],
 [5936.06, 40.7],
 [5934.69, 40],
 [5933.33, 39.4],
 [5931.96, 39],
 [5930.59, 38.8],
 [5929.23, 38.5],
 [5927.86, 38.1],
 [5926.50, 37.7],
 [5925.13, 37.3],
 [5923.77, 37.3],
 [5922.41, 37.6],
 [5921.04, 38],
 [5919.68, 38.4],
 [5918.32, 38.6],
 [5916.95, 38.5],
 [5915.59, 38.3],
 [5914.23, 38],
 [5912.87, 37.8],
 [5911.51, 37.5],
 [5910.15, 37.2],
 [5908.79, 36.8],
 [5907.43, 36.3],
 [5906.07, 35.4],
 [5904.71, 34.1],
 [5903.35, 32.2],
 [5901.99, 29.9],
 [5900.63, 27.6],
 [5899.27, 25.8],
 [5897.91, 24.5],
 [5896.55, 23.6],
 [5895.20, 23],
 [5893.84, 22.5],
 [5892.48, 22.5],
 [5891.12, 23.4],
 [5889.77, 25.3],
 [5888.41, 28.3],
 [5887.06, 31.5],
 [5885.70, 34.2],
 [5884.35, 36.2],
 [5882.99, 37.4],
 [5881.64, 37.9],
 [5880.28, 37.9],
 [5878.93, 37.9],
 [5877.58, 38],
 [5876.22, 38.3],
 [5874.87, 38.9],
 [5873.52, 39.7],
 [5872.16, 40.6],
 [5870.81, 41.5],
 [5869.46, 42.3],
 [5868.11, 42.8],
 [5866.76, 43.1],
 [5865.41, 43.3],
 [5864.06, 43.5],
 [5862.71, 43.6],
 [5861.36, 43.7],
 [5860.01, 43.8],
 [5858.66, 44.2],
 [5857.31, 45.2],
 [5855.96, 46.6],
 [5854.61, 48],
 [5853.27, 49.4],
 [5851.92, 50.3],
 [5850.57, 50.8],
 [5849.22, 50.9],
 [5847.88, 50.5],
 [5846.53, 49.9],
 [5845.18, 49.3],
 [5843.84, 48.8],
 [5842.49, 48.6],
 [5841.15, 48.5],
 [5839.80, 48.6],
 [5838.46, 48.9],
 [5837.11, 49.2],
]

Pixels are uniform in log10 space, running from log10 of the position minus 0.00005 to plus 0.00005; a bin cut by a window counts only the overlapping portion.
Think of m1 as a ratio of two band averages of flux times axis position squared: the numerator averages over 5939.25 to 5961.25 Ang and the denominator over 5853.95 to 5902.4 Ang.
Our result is 1.17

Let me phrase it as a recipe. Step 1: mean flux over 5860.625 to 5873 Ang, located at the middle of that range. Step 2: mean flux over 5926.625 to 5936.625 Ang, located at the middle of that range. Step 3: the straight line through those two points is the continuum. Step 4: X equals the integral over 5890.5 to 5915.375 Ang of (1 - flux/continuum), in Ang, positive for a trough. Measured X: 6.1 Ang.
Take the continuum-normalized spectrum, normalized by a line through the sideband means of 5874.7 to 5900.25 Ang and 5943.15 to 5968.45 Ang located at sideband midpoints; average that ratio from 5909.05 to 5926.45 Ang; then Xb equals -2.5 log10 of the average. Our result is -0.08 mag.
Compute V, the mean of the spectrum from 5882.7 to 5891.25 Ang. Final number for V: 31.1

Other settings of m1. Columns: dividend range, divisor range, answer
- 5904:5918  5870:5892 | 1.06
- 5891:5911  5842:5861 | 0.62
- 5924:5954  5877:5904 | 1.36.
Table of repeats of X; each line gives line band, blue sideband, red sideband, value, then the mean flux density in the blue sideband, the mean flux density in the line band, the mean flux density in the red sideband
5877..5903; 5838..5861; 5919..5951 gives 8.5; 48.3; 29.9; 39.9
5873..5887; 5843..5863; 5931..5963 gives 2.6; 47.7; 37.3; 40.9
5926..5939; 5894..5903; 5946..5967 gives -1.8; 25.8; 39.5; 41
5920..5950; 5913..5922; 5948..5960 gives -0.4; 38.2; 39.9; 40.5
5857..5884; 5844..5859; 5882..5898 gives -1.9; 48.7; 41.1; 28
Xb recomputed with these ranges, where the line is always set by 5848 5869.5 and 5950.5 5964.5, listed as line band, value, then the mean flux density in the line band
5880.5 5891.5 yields 0.351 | 32.3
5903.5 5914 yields 0.193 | 36.3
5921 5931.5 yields 0.123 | 37.9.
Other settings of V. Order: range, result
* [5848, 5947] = 38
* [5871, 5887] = 37.8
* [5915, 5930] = 38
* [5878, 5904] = 29.6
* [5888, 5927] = 32.5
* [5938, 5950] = 41.6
